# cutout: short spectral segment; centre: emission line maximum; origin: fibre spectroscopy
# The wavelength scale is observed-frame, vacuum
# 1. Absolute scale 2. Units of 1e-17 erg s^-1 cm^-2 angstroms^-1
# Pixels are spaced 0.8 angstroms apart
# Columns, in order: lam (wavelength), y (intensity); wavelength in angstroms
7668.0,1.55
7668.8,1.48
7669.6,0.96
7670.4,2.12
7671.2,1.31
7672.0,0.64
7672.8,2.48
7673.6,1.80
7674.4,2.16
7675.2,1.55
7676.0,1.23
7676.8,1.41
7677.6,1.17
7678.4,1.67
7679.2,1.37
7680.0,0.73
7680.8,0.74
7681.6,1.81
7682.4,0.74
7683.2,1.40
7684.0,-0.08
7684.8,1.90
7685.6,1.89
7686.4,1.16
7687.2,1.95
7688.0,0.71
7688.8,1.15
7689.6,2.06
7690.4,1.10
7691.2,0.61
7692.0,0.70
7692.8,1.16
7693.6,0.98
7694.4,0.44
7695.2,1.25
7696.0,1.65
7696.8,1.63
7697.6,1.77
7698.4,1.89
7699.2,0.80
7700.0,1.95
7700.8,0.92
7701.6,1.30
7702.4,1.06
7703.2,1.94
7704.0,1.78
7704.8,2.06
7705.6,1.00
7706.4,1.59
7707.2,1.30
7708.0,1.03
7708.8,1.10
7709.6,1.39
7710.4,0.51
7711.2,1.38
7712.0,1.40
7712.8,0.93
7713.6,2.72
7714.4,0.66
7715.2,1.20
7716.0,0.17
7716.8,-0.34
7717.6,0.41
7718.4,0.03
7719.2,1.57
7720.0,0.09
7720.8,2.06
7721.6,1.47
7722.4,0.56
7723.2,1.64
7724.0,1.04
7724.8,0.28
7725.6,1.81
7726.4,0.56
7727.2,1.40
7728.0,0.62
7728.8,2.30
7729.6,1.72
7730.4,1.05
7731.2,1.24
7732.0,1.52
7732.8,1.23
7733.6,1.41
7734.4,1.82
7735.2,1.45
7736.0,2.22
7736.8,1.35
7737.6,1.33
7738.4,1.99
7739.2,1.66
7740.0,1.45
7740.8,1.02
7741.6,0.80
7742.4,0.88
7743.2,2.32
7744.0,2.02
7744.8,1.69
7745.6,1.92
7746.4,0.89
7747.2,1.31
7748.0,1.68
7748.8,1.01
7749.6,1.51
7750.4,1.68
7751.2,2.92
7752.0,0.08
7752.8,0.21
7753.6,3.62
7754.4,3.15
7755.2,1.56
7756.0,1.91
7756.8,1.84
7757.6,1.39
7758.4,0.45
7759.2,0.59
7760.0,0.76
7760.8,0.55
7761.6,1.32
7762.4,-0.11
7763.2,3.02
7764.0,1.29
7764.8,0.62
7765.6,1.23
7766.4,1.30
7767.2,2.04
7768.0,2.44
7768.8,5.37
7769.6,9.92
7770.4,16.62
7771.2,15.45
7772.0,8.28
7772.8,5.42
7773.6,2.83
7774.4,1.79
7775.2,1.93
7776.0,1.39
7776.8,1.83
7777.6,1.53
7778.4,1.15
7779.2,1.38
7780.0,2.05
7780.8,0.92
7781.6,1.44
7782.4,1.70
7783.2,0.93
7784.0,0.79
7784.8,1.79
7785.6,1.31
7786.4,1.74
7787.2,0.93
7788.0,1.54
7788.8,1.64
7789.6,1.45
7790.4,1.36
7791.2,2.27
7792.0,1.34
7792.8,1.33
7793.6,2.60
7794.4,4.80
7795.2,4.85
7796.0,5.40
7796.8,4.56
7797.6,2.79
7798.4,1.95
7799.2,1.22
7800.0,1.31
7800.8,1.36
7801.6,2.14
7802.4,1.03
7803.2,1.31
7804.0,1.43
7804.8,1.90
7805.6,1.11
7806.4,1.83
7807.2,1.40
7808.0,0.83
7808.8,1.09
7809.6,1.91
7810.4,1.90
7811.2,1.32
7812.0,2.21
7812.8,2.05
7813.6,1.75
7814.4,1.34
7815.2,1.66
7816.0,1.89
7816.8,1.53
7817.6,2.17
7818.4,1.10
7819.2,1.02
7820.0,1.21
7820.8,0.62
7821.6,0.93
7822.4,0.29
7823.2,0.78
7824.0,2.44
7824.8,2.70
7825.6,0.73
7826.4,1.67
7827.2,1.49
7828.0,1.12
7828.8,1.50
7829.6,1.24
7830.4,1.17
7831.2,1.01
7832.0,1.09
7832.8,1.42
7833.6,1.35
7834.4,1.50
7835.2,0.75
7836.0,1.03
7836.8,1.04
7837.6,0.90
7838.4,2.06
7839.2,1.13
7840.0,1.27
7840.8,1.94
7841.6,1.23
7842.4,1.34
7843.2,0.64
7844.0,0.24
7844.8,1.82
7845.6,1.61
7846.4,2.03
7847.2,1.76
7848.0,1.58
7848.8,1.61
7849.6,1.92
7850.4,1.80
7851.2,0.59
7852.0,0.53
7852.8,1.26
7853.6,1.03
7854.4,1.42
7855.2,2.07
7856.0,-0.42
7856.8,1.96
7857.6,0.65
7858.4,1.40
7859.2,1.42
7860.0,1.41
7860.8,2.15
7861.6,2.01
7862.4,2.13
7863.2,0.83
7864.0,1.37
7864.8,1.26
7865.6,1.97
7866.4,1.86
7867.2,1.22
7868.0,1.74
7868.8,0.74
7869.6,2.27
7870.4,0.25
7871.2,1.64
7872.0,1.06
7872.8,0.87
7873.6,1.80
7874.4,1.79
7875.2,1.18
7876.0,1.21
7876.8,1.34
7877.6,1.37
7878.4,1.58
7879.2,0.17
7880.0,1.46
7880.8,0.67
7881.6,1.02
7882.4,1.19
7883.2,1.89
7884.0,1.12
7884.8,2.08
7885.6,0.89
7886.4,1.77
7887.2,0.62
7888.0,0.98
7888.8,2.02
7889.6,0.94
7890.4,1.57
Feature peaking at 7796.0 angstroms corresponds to [N II] 6583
